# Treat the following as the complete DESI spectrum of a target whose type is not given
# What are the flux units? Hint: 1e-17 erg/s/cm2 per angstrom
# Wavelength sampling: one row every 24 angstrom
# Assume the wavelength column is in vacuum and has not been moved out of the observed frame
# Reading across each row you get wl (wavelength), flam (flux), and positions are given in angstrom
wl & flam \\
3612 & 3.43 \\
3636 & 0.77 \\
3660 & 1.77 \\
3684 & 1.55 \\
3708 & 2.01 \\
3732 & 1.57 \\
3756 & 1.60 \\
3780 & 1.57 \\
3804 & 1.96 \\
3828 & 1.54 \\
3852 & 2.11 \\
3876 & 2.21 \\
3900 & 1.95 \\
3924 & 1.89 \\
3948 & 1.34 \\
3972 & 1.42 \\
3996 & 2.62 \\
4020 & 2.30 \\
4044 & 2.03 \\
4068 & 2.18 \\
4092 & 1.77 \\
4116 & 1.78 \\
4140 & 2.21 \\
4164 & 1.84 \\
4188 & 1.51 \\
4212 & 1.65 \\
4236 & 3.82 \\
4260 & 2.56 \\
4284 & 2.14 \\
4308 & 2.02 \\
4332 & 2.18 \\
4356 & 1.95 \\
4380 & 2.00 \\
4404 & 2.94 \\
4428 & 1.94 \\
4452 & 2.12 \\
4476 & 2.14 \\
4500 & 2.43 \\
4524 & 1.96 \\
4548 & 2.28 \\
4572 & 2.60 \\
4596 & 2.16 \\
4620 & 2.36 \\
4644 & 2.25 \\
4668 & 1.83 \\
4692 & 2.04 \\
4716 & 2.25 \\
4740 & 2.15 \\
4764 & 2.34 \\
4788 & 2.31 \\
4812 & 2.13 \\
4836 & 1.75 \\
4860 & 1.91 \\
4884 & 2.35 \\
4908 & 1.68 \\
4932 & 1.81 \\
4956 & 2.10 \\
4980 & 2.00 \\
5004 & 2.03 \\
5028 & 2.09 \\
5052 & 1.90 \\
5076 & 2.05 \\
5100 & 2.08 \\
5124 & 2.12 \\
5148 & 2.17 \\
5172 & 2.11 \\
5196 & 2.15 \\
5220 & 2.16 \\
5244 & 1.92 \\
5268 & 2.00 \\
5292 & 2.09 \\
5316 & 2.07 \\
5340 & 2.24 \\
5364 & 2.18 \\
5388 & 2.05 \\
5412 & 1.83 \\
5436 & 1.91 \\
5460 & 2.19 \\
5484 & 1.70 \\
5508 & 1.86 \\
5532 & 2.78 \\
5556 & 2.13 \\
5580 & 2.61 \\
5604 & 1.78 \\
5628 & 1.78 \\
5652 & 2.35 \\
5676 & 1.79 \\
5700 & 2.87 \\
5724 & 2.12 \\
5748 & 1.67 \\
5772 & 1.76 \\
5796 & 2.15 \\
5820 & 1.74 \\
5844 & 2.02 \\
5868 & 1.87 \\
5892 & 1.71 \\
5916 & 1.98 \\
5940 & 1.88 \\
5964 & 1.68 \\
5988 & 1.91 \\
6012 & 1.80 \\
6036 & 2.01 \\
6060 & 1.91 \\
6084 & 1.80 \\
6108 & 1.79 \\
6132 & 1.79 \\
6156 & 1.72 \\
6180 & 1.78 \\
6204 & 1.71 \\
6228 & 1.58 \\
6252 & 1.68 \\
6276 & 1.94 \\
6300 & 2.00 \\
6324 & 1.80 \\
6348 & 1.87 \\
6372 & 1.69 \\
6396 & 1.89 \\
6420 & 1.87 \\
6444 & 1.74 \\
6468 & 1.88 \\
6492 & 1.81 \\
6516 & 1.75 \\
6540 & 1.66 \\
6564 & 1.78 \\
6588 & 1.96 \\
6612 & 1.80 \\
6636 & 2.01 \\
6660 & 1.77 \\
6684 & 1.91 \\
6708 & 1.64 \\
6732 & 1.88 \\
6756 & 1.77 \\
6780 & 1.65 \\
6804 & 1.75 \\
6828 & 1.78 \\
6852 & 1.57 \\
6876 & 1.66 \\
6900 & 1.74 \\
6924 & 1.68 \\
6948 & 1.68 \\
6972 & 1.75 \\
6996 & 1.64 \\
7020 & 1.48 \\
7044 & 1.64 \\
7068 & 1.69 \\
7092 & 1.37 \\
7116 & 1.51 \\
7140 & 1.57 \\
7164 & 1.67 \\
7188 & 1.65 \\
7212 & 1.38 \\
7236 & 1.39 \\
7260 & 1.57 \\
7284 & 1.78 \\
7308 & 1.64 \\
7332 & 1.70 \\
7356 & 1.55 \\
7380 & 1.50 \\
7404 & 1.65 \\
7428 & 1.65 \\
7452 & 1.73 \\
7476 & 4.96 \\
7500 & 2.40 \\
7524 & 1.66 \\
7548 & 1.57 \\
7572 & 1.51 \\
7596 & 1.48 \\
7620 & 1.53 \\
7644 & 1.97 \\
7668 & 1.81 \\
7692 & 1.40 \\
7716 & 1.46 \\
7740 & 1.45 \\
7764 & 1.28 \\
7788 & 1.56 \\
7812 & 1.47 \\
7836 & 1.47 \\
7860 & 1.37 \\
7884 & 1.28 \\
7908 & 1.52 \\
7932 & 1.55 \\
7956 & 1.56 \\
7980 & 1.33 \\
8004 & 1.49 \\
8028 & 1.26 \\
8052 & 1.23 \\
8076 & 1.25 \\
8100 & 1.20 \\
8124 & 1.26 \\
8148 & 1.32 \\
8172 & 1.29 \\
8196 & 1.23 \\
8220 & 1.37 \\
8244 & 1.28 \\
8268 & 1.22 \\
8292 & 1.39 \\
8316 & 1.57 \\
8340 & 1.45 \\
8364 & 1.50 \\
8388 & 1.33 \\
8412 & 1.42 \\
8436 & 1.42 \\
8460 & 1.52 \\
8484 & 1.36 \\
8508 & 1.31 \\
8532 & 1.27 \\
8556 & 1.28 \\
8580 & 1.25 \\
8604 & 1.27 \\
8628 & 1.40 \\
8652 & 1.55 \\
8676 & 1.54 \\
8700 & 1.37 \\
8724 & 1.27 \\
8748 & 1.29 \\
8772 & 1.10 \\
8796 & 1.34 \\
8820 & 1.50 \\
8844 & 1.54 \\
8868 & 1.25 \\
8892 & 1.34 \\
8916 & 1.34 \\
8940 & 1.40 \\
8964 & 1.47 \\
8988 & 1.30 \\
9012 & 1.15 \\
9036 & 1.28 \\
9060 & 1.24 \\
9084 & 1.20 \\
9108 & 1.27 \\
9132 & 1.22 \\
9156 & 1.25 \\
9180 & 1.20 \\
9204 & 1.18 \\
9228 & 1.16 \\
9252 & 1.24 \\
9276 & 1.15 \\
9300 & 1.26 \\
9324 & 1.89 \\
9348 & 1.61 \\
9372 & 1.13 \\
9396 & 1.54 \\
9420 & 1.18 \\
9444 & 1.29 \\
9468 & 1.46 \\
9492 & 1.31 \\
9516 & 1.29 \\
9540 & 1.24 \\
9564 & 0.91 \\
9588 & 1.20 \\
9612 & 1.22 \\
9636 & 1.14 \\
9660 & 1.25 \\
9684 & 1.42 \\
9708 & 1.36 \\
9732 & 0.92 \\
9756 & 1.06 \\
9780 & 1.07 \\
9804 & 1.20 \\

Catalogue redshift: 0.14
